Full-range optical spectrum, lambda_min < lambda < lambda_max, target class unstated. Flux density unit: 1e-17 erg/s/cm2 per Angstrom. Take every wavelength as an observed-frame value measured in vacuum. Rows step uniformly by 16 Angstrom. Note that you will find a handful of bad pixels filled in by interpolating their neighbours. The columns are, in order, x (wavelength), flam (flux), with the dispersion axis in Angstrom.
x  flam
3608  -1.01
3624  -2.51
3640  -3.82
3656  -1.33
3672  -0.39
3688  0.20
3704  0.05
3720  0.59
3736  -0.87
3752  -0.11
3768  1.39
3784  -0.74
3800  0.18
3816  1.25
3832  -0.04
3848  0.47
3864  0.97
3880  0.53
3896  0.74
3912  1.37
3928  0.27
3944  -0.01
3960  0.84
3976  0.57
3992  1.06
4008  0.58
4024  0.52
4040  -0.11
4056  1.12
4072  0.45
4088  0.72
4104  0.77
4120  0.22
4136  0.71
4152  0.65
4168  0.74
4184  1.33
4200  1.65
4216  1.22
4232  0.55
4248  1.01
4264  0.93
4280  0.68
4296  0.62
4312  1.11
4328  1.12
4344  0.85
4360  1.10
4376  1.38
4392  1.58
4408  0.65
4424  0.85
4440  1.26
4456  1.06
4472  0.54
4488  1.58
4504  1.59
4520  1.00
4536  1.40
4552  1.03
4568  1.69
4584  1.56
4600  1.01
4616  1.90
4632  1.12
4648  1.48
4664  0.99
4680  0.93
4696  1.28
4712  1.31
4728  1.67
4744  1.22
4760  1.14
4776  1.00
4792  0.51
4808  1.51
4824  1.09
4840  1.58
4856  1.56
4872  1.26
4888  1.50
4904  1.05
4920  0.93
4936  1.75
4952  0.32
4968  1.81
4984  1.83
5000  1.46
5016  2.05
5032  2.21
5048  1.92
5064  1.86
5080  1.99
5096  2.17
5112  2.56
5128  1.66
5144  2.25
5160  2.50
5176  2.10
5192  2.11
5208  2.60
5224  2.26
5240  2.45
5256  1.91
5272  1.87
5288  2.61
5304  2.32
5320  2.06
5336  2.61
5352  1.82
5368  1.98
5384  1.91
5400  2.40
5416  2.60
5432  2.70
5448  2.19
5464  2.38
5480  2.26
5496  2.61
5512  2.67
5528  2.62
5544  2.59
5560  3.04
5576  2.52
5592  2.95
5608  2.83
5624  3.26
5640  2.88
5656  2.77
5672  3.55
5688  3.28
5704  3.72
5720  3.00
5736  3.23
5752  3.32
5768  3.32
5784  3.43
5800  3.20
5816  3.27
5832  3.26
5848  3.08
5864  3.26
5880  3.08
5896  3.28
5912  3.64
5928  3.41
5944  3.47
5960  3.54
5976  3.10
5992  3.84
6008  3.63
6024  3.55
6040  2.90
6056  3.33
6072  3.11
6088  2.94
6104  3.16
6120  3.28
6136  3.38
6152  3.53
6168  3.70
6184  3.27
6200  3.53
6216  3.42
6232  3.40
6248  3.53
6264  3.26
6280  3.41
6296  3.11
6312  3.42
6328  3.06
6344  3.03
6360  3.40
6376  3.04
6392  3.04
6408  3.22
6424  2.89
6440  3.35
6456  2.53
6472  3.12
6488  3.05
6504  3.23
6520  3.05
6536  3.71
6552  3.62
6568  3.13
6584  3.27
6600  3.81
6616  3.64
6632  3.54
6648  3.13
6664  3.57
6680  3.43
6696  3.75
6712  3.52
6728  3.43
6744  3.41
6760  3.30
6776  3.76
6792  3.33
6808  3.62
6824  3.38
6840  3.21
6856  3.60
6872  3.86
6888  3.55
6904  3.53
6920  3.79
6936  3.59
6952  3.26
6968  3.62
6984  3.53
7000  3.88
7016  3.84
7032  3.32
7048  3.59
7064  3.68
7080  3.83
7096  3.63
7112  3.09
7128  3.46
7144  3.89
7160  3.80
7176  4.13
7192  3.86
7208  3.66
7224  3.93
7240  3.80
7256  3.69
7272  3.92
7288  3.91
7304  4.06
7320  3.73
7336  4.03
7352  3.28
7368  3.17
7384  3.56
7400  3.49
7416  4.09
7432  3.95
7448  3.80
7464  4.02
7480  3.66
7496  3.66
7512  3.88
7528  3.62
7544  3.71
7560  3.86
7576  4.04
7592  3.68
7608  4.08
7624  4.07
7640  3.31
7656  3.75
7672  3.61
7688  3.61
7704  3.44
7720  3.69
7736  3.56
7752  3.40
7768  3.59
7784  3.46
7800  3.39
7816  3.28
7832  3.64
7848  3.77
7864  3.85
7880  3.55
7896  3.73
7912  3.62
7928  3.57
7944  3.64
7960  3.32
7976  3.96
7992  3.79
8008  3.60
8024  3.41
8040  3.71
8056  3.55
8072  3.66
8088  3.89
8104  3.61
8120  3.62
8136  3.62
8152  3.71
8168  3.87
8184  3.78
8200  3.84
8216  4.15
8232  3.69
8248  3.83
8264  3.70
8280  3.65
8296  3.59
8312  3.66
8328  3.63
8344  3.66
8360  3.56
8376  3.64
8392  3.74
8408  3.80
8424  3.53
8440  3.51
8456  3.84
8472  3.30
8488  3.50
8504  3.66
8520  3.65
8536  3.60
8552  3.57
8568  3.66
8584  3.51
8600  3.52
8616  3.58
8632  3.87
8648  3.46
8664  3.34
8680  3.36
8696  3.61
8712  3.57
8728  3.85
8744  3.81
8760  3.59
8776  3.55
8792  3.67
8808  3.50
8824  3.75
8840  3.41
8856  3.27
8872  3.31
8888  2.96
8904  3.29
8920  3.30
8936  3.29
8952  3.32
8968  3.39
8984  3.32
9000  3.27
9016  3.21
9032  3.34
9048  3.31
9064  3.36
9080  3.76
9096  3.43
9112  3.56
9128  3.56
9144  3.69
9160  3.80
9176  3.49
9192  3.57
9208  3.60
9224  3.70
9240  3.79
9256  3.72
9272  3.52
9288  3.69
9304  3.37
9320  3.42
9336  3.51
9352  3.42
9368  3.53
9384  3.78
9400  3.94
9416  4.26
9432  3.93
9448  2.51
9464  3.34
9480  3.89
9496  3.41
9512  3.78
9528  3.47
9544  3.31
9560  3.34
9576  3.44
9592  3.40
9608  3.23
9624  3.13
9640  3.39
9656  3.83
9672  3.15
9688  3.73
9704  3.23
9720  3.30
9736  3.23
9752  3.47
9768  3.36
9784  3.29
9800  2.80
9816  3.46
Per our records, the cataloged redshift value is 0.25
